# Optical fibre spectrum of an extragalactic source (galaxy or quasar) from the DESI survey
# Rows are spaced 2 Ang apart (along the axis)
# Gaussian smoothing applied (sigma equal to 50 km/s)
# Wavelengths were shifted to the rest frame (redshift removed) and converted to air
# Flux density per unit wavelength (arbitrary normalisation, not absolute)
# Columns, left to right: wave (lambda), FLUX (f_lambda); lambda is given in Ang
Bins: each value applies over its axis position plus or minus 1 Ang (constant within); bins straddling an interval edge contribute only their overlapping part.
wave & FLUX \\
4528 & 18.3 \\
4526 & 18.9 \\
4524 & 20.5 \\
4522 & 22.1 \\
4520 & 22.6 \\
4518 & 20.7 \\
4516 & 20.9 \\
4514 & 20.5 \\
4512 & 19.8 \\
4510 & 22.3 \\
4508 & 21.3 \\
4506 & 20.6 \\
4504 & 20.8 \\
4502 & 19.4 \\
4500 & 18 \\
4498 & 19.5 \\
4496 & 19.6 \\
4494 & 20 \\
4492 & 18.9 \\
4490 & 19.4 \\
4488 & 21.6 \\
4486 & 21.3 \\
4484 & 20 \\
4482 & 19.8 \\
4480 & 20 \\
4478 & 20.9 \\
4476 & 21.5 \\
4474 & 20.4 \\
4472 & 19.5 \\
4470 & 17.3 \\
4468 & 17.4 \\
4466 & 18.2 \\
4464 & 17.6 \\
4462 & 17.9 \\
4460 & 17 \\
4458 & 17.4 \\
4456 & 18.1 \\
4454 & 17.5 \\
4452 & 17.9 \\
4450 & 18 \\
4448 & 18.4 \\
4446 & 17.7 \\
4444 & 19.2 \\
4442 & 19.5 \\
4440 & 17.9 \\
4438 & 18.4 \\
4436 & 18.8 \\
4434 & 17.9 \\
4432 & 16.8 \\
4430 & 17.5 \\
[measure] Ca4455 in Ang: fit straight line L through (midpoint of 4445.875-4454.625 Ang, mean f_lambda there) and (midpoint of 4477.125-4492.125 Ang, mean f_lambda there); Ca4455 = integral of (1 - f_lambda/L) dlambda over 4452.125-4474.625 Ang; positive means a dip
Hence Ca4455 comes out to 1.0 Ang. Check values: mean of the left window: 17.9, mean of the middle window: 18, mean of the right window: 20.3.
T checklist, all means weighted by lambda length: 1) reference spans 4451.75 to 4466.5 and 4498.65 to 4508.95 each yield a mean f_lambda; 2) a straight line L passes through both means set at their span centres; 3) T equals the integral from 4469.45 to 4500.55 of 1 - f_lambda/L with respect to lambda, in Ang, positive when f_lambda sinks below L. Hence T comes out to -1.50 Ang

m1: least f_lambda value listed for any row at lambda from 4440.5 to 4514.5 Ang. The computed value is 17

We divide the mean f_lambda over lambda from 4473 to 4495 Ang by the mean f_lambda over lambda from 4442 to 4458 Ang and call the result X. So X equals 1.12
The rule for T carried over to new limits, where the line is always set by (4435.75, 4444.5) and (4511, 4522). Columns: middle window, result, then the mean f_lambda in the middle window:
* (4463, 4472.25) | 0.8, 17.9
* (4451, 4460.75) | 0.8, 17.6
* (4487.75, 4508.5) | 0.6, 19.8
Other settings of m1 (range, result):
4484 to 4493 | 18.9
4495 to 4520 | 18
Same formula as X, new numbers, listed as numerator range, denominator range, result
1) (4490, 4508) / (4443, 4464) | 1.10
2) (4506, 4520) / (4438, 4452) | 1.14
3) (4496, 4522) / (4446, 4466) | 1.16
